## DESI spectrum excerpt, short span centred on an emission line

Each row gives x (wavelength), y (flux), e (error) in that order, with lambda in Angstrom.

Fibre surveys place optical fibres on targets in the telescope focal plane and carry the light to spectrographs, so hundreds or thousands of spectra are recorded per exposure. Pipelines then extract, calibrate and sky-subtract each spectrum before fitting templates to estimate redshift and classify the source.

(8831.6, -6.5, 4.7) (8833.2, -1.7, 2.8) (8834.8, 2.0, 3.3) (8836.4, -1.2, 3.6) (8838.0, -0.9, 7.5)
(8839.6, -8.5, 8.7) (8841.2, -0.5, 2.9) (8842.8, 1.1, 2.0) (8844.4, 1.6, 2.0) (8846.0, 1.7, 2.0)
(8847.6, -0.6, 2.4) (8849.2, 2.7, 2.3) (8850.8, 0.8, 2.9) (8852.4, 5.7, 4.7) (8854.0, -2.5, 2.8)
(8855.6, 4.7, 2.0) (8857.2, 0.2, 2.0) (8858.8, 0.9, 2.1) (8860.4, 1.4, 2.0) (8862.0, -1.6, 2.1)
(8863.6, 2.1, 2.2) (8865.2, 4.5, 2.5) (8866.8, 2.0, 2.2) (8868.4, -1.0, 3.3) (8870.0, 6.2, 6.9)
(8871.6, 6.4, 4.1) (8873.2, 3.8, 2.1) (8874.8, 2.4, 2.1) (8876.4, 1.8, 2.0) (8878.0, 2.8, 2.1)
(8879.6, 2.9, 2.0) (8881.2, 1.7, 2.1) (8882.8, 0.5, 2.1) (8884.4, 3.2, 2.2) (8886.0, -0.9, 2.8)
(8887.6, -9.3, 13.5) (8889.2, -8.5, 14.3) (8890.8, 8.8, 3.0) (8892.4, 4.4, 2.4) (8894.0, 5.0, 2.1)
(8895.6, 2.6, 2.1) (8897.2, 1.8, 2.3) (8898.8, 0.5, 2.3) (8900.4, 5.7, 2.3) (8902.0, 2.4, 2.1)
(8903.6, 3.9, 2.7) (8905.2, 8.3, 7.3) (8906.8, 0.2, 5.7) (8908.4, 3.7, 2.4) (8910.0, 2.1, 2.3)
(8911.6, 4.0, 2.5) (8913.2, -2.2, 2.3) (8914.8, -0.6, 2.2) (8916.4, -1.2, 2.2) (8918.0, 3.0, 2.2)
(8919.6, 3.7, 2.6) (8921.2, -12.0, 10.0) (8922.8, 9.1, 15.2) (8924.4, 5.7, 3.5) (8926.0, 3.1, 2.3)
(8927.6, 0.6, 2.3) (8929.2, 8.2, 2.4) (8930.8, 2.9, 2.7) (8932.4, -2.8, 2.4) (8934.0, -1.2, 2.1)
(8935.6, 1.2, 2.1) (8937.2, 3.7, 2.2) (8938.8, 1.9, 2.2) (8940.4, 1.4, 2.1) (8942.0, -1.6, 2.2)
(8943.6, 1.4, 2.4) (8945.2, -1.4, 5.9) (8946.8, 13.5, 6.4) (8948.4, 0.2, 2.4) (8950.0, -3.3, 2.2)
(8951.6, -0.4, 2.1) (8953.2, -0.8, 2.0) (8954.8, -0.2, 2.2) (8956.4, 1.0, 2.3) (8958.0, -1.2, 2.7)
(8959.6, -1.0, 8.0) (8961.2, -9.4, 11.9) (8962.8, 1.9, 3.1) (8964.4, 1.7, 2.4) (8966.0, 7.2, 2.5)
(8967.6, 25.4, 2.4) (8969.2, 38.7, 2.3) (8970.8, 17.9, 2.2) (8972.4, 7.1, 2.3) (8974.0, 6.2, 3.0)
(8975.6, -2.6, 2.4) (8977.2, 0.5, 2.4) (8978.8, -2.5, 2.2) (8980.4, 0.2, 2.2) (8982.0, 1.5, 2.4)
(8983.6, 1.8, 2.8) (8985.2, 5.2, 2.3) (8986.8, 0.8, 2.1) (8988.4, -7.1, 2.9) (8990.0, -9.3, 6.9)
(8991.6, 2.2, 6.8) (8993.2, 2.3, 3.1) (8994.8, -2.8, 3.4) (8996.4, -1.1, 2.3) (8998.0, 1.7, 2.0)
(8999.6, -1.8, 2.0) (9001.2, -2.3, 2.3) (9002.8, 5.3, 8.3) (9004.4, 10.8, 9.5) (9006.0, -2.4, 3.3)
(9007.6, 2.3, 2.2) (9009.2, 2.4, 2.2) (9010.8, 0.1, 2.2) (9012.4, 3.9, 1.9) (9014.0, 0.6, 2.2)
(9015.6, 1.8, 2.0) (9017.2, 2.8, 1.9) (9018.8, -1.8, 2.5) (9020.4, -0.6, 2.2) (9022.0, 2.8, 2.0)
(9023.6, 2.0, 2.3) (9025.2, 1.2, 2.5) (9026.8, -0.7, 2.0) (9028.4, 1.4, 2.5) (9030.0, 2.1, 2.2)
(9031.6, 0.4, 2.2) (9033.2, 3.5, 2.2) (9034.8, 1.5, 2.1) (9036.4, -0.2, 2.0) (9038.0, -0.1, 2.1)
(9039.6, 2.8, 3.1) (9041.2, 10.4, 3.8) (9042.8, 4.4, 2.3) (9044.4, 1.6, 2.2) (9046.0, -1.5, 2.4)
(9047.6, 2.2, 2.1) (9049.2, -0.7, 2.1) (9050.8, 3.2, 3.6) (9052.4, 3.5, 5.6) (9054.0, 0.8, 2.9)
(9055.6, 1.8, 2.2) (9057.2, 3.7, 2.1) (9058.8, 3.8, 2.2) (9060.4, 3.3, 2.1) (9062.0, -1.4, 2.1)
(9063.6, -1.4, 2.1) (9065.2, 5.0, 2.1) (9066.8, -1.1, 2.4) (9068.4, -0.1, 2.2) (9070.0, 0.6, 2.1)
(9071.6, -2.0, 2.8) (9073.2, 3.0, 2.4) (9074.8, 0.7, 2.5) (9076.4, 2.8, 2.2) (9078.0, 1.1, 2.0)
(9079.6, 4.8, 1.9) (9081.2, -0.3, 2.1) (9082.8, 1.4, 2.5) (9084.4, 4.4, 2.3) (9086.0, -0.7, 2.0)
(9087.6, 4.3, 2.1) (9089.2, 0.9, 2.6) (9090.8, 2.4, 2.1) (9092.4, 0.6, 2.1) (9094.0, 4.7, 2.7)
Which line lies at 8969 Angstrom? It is H-beta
